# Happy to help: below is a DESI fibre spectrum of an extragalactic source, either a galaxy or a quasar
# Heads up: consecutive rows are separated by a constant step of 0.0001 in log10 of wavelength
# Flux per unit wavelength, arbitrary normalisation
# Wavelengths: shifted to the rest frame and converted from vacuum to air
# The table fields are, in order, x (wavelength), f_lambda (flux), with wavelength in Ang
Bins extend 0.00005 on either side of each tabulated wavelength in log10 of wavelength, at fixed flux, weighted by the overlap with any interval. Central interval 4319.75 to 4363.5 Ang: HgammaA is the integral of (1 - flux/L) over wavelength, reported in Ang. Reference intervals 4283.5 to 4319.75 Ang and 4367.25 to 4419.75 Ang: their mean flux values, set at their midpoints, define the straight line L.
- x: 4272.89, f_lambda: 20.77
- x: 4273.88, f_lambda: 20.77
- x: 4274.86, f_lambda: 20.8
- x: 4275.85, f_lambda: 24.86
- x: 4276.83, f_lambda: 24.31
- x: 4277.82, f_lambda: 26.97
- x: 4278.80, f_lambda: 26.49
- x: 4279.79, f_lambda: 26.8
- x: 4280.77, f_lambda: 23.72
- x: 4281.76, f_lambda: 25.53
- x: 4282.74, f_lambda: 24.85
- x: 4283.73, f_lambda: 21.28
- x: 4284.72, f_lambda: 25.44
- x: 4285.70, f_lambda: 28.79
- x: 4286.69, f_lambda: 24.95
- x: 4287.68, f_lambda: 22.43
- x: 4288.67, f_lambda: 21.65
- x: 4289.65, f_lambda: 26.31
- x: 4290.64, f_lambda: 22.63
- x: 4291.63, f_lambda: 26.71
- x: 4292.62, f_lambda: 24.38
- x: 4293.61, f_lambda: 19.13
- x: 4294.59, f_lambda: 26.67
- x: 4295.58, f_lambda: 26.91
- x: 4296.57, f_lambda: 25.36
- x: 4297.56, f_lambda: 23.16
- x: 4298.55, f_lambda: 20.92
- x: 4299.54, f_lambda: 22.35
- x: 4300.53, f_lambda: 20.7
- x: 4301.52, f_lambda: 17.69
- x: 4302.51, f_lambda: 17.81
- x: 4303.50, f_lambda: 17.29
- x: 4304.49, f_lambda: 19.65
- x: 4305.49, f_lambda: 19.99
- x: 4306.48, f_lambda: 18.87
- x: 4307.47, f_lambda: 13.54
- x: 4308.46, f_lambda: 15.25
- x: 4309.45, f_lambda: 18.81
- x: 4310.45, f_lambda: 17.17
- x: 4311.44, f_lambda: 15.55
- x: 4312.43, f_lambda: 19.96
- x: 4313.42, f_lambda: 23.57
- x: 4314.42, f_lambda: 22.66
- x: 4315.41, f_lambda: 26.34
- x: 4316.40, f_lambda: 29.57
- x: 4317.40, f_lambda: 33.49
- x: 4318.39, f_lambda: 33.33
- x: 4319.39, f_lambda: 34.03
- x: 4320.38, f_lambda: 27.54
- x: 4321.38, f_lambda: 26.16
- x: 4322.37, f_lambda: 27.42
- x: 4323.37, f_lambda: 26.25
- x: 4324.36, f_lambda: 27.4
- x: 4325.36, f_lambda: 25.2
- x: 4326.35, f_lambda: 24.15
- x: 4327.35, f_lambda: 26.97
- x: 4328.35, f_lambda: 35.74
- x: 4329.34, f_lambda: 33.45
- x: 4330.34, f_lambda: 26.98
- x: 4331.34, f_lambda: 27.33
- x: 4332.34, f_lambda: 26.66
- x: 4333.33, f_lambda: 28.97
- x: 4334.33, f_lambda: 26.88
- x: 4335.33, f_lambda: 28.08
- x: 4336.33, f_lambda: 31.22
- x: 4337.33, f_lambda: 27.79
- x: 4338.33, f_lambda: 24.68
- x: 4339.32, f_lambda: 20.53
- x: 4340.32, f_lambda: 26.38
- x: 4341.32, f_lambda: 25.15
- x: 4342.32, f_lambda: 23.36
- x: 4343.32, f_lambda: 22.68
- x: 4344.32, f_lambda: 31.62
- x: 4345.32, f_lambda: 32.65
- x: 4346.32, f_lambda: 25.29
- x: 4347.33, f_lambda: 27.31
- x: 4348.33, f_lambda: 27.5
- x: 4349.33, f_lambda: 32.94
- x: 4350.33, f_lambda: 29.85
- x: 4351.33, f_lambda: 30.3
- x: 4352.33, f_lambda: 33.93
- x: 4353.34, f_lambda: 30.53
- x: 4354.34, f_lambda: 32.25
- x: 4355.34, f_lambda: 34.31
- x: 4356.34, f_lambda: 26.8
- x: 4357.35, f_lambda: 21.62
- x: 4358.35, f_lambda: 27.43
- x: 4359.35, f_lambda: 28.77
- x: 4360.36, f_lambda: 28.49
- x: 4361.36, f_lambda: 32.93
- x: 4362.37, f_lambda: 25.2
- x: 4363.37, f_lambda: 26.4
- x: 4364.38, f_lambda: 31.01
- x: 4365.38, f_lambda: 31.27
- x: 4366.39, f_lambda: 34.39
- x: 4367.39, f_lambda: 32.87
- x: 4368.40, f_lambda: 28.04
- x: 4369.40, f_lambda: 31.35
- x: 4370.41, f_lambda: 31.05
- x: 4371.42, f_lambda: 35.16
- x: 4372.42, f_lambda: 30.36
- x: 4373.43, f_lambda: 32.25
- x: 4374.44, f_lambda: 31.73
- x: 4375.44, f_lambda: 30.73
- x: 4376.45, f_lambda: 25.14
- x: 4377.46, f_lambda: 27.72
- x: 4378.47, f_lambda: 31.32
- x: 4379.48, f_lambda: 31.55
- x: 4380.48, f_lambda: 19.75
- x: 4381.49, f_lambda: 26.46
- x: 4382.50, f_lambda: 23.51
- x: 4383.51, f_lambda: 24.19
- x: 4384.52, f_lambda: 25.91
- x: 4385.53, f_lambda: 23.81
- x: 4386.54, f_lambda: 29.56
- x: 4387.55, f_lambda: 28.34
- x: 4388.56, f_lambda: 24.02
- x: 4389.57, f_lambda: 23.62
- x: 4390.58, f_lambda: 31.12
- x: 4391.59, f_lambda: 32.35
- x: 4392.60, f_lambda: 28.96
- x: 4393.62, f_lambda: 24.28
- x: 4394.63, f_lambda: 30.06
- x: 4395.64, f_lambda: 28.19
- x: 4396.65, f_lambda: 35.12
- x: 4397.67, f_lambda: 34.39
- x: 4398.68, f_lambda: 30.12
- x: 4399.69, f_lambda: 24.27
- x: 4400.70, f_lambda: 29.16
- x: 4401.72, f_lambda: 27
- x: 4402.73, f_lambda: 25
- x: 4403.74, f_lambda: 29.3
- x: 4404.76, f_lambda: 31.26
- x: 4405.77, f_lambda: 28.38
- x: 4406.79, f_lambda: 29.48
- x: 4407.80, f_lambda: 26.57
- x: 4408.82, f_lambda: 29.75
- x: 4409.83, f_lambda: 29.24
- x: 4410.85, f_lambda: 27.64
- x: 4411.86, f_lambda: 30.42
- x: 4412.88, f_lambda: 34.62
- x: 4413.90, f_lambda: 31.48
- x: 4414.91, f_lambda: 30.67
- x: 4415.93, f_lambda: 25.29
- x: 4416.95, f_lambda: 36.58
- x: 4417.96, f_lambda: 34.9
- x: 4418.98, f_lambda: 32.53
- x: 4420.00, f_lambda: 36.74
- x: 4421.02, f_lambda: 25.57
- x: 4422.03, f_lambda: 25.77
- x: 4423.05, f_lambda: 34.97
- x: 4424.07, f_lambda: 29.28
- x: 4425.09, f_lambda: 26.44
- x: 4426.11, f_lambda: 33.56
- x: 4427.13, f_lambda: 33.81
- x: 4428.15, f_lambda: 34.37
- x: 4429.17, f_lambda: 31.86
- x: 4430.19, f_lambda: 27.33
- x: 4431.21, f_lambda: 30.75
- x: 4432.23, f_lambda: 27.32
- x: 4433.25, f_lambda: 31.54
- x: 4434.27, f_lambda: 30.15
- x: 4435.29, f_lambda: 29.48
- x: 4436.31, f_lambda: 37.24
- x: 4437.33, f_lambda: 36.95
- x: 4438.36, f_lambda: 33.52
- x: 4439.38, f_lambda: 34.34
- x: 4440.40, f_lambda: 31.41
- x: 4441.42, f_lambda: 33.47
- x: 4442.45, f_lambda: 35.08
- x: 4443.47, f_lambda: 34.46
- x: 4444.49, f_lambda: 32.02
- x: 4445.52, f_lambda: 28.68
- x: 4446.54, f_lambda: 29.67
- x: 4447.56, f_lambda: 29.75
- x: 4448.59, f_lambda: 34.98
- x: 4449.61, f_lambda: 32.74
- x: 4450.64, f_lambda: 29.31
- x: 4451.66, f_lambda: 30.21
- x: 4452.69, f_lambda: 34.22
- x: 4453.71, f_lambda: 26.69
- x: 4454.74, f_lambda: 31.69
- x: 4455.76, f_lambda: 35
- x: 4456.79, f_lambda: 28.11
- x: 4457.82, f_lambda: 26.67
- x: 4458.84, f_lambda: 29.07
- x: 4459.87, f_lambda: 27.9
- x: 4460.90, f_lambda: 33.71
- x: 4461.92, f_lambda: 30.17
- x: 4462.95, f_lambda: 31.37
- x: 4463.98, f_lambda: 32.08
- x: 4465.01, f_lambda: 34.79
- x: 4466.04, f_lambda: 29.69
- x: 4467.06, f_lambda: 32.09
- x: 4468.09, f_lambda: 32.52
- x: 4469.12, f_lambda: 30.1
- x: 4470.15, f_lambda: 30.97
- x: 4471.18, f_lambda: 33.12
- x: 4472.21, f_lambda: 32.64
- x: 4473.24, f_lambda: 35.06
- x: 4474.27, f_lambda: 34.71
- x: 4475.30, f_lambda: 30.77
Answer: -4.29 Ang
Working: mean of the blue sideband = 22.8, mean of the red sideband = 29.2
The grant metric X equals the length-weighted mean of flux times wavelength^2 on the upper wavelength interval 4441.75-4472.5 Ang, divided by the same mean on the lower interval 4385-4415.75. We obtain 1.1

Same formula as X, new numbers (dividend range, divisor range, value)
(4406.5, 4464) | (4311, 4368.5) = 1.16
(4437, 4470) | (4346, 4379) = 1.10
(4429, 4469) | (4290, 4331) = 1.40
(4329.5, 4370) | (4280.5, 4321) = 1.27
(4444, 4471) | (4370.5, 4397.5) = 1.13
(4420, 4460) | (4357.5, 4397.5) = 1.12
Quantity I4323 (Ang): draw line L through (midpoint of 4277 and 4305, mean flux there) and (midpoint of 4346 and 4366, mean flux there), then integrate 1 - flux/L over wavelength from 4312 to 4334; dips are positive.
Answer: -1.3 Ang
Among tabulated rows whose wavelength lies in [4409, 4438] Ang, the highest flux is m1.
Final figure 37.24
